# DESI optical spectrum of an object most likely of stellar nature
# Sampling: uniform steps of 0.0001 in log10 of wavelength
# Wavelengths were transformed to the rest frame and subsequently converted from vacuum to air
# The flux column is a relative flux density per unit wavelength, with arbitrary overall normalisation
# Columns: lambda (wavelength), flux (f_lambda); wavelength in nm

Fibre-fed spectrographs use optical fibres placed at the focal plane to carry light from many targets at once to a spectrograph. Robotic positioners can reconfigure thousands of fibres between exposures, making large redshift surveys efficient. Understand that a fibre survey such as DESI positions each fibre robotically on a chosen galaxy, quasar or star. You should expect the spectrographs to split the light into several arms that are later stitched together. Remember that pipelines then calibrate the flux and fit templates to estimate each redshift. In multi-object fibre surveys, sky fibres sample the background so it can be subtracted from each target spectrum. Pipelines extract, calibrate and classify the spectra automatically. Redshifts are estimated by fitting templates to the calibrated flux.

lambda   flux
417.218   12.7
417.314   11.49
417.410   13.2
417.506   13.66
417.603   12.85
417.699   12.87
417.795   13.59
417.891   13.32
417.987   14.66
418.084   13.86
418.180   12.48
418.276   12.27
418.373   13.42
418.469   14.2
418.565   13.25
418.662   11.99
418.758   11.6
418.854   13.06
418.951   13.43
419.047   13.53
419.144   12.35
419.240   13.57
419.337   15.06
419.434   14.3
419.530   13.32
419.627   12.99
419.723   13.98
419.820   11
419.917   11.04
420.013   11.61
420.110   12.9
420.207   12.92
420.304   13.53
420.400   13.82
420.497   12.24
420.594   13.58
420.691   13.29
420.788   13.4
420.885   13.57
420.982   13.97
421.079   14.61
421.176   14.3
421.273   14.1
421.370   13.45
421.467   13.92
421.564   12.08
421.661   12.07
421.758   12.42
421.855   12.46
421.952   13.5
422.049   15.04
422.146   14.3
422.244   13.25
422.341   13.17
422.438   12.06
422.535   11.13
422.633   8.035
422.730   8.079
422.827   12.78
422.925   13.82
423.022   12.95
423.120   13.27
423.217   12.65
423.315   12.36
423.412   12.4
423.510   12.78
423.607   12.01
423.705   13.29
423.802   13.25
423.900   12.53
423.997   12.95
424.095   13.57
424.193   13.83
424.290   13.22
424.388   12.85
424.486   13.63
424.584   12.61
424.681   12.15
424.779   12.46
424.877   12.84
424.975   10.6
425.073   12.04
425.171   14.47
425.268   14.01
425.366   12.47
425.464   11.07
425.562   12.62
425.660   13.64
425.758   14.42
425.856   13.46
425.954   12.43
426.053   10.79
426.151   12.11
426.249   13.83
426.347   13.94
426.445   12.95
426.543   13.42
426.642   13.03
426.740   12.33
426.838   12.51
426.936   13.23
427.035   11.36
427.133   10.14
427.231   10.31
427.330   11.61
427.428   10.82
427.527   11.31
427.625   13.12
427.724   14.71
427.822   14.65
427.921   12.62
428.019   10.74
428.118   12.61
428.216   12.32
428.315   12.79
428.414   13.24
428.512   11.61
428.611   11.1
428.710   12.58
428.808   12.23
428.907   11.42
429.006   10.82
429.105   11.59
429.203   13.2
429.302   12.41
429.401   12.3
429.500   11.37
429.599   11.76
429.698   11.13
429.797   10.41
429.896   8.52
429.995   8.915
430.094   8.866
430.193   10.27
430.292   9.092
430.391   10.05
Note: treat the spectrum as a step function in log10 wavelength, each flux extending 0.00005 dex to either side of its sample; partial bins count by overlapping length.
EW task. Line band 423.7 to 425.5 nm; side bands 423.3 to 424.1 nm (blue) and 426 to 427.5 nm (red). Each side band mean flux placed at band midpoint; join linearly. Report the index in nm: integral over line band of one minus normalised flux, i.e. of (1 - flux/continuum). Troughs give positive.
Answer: -0.035 nm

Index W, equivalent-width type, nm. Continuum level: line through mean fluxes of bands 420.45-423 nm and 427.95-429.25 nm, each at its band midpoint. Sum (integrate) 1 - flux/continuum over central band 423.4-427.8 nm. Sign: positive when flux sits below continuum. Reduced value -0.09 nm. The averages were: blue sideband 12.9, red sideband 12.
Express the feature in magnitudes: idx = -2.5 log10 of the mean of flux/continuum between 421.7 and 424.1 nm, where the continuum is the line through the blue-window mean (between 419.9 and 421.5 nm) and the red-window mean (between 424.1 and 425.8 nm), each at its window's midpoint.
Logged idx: 0.05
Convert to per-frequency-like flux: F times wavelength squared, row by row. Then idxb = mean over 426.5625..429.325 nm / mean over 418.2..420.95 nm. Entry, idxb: 0.97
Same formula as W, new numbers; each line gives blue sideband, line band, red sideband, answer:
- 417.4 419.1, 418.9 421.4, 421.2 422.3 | -0.006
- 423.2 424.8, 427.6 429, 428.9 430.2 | -0.137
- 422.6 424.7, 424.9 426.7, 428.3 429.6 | -0.076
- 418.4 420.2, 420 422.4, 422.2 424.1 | -0.139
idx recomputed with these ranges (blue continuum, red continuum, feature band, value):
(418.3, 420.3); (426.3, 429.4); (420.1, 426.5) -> -0.020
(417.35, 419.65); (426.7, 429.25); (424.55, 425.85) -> -0.026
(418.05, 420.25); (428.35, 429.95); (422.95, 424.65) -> -0.054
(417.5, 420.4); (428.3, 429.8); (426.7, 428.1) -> -0.002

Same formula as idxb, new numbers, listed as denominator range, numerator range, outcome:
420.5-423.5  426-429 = 0.98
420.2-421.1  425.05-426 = 0.99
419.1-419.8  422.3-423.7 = 0.90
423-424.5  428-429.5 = 0.95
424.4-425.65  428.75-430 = 0.92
